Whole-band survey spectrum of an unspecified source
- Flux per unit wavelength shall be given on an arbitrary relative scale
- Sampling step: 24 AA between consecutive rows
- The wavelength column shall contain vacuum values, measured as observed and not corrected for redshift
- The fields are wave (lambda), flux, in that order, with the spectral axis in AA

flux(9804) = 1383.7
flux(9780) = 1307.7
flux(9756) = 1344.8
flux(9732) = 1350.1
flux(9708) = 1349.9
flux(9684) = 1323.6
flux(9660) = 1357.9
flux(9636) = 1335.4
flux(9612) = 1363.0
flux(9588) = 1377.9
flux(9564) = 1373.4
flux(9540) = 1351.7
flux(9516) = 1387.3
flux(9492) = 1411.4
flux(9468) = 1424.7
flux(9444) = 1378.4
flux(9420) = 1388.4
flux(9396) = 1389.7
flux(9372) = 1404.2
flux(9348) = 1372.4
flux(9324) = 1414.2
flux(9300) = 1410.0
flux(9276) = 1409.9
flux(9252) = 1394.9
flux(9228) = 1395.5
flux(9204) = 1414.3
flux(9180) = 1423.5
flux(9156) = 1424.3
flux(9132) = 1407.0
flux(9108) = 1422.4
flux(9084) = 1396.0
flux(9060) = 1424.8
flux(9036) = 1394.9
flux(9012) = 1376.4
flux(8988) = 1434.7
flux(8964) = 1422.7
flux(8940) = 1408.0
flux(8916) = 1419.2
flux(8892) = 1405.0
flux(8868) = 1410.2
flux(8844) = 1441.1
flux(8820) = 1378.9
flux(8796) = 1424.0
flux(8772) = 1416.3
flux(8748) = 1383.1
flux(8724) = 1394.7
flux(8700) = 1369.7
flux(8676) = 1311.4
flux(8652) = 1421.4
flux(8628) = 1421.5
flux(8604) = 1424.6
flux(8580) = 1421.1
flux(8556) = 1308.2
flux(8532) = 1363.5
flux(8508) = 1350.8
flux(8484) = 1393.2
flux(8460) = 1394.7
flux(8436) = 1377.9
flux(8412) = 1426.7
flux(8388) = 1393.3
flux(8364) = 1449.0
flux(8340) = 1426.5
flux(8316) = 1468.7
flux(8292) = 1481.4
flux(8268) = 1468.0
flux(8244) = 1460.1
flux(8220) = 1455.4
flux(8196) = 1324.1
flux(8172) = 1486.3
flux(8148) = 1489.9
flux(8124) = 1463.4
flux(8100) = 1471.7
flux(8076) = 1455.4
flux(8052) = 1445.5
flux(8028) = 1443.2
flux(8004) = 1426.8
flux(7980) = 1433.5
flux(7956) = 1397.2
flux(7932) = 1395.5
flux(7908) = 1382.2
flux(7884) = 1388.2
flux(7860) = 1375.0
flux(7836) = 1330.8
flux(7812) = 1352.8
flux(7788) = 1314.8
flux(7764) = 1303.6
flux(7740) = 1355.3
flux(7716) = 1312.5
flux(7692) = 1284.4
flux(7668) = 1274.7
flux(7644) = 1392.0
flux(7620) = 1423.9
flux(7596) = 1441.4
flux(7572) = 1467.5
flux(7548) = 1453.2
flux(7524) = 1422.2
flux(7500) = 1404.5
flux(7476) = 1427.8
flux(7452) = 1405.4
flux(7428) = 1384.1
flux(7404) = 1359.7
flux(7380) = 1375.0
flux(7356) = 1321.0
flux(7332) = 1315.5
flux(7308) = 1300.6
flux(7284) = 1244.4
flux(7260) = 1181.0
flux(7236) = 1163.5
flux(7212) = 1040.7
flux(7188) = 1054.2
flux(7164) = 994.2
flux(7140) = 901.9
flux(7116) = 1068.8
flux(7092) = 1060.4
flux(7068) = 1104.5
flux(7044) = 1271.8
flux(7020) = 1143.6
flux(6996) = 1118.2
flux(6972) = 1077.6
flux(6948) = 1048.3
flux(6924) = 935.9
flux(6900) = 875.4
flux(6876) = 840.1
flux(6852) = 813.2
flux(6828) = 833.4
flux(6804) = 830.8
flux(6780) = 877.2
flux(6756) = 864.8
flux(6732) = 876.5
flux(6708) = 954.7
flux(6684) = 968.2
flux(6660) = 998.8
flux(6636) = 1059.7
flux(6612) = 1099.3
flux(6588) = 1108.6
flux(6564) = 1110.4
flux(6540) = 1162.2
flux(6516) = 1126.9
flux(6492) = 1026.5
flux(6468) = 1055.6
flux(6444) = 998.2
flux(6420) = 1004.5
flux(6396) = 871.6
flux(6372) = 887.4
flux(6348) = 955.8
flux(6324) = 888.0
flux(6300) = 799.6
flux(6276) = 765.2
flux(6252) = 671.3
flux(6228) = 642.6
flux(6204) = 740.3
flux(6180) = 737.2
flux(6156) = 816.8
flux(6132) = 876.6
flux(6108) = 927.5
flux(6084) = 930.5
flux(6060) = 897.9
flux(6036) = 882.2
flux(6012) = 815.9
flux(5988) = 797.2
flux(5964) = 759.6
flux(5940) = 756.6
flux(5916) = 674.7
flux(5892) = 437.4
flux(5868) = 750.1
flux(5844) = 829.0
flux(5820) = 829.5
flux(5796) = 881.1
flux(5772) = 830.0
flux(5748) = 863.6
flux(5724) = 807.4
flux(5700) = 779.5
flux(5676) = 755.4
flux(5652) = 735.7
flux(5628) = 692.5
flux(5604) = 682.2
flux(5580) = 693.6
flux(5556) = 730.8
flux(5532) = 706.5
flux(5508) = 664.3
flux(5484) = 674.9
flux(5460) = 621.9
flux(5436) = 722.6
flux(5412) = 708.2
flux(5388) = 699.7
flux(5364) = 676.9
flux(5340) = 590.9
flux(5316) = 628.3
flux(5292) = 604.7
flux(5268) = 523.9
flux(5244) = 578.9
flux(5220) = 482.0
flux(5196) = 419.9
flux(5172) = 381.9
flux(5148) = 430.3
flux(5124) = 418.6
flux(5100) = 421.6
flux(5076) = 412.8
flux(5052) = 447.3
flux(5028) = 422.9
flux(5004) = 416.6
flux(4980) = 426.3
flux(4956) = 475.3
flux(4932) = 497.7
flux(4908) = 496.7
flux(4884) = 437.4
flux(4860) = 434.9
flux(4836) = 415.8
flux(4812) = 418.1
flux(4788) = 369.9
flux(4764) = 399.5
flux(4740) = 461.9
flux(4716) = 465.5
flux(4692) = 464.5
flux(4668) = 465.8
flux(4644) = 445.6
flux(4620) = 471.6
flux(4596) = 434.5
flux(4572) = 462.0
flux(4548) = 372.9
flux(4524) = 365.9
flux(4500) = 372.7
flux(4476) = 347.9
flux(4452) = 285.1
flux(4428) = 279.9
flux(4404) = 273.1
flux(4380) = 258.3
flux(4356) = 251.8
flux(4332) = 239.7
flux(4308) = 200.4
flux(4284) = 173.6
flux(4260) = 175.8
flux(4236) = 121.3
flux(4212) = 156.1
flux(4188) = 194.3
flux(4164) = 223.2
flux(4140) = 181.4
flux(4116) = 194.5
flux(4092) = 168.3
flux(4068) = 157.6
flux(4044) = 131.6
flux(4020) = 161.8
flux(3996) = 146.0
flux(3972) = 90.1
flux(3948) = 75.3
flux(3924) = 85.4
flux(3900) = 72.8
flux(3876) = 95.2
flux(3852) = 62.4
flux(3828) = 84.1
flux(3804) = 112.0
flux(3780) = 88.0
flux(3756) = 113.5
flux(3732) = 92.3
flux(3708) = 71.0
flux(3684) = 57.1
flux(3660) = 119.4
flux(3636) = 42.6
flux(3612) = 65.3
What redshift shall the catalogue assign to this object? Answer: 0.00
